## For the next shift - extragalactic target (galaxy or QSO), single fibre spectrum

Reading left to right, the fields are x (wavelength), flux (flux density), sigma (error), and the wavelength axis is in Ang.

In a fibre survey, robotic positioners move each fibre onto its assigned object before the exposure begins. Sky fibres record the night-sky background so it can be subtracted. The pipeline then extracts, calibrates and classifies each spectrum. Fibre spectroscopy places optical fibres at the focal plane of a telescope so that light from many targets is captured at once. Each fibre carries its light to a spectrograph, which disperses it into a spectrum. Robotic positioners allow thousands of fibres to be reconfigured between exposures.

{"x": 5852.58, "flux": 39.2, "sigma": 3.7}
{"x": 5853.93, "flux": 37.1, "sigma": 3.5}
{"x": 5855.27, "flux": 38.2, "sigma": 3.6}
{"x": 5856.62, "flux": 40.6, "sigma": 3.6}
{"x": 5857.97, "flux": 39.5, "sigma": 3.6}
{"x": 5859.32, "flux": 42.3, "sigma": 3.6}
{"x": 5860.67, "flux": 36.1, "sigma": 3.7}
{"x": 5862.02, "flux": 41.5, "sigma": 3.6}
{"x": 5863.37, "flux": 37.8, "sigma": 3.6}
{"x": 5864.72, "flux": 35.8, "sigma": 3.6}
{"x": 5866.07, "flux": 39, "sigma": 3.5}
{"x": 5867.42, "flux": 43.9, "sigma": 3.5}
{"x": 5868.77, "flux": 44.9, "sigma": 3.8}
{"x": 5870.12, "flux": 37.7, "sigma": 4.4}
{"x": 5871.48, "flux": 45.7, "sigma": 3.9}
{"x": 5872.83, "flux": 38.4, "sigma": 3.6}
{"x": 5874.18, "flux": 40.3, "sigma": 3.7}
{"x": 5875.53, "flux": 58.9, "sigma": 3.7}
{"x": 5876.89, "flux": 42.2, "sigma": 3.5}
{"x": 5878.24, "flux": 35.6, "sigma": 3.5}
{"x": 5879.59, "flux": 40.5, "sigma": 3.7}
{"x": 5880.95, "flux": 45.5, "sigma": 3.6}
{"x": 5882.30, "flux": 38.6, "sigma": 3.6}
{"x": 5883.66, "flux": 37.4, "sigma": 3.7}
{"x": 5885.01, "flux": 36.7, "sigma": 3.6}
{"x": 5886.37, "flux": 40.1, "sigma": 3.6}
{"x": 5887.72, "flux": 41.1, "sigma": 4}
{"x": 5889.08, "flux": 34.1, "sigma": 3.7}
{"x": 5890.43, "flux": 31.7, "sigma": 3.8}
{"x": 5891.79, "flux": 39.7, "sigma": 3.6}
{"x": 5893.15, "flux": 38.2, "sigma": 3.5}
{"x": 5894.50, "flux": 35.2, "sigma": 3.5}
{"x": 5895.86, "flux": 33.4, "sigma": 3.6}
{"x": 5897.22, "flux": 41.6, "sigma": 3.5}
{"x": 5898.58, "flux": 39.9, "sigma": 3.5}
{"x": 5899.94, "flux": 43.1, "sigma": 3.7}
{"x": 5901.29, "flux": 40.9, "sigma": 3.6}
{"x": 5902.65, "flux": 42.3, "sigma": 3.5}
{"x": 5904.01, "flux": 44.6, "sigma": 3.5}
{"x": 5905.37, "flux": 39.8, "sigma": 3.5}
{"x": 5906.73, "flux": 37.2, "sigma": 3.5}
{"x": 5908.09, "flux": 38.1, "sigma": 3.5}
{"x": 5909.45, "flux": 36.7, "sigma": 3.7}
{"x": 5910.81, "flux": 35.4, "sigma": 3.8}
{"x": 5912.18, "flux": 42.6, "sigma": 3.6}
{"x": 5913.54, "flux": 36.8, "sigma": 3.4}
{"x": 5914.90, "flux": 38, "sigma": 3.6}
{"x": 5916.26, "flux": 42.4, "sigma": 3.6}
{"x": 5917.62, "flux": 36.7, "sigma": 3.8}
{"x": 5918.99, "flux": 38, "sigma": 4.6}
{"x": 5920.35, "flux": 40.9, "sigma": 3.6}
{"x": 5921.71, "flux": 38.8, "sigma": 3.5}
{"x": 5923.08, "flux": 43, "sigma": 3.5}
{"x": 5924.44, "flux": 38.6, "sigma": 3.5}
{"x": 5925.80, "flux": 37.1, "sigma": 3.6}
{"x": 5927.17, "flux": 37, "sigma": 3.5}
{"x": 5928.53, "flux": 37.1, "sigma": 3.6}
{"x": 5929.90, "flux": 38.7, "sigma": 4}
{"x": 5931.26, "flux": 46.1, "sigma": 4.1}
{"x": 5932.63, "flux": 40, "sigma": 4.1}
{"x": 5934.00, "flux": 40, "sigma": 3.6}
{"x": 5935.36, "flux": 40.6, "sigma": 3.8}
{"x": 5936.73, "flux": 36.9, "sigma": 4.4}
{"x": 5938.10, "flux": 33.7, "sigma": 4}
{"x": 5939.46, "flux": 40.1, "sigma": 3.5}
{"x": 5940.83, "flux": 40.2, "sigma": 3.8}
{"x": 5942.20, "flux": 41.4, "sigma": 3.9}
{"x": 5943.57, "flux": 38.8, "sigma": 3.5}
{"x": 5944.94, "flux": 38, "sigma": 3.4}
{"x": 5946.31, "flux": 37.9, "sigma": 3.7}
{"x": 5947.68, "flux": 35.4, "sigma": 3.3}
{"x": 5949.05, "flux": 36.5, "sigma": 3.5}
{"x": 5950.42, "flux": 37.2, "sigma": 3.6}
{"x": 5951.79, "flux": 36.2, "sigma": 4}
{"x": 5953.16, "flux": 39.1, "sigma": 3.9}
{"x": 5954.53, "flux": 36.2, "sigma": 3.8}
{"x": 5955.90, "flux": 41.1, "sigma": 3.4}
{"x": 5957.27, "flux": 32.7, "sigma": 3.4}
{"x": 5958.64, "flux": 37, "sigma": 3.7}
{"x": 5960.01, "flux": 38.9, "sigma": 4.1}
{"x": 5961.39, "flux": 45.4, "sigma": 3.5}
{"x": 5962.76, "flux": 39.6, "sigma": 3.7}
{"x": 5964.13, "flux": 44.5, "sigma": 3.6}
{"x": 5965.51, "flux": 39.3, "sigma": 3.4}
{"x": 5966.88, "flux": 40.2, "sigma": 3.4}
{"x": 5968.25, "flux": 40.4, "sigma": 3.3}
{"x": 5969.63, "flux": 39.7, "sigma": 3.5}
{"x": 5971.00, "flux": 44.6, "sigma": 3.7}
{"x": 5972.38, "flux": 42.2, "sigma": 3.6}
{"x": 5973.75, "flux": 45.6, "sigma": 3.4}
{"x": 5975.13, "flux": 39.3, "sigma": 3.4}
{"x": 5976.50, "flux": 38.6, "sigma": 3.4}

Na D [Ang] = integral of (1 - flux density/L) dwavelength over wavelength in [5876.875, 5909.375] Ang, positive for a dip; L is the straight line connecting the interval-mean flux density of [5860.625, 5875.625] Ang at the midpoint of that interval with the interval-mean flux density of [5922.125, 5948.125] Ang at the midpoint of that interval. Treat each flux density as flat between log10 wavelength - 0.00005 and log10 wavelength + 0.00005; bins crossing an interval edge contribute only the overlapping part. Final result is 1.16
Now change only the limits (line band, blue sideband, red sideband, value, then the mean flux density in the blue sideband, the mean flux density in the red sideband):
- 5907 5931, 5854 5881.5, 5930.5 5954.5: 0.44 Ang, 41.1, 38.6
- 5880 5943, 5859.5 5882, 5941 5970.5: 1.83 Ang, 41.5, 38.9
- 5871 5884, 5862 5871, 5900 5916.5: -0.79 Ang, 40.1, 39.6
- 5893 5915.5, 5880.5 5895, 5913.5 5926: -0.26 Ang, 38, 39.2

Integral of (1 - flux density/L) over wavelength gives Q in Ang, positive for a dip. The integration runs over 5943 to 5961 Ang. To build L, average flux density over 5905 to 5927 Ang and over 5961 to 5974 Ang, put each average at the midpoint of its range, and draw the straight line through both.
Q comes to 1.6 Ang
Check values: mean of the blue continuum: 38.7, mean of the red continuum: 42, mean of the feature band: 37.4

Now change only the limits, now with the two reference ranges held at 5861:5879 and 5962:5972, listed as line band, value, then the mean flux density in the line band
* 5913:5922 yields 0.56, 38.9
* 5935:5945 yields 0.64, 38.7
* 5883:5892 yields 0.95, 37.1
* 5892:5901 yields 0.60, 38.7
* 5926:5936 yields 0.38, 39.8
